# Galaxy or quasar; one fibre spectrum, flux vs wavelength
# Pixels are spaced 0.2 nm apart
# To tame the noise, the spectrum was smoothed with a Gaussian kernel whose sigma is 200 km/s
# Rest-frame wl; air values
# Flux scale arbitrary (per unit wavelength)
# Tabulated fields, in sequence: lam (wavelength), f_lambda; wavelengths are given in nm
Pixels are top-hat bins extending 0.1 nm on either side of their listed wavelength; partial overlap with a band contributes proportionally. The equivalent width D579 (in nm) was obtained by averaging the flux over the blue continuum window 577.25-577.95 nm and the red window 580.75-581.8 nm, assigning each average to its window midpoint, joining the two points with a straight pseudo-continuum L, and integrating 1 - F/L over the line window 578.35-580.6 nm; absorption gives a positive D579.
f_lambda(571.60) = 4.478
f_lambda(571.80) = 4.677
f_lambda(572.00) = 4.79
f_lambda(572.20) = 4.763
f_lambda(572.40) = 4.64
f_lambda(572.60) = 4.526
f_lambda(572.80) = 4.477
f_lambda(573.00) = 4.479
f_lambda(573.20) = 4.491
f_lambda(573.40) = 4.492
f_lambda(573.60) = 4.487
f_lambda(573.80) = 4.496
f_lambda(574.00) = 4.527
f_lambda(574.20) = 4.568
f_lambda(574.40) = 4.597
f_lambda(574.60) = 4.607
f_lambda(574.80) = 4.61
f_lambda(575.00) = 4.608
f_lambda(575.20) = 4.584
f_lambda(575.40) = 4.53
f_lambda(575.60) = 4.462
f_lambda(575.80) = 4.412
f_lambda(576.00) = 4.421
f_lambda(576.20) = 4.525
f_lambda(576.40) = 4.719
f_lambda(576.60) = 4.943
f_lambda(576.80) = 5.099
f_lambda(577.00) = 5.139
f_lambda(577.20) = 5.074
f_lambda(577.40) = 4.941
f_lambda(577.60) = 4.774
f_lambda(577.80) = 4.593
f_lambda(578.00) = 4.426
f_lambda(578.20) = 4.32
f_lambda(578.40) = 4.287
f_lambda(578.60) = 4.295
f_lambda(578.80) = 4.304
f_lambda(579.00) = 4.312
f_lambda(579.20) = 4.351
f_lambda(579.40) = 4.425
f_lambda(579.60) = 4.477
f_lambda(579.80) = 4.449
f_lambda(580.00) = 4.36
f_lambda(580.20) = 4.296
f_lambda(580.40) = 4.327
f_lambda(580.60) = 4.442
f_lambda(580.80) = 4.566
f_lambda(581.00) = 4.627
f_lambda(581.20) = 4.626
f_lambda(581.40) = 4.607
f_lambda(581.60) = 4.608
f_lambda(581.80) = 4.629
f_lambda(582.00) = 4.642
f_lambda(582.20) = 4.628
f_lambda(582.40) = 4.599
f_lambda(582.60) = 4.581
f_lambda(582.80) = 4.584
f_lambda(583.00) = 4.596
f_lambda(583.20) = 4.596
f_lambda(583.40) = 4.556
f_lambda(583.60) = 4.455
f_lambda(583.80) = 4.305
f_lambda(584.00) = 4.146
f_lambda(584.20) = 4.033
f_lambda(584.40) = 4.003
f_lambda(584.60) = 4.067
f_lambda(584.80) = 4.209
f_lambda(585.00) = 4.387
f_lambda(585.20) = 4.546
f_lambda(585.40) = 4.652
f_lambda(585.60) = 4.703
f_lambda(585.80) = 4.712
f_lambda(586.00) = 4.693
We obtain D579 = 0.16 nm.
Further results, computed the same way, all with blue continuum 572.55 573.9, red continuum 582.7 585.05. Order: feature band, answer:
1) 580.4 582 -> -0.08 nm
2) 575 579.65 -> -0.16 nm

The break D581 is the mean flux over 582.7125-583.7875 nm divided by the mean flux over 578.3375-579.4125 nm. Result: 1.05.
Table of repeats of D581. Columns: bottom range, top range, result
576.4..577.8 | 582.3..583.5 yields 0.93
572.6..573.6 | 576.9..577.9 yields 1.09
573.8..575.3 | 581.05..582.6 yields 1.01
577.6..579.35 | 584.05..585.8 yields 0.99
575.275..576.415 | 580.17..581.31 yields 1.00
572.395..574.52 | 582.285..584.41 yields 0.98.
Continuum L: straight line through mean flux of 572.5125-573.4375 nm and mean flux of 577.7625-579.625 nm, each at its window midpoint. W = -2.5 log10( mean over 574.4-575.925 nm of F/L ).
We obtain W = -0.02 mag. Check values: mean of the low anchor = 4.49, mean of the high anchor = 4.37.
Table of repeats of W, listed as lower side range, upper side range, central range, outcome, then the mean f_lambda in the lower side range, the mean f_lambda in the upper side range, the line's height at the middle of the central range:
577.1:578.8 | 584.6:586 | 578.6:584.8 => 0.03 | 4.57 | 4.51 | 4.54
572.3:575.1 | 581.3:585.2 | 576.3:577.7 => -0.10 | 4.54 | 4.44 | 4.51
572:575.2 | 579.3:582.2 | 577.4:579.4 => 0.02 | 4.57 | 4.51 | 4.53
